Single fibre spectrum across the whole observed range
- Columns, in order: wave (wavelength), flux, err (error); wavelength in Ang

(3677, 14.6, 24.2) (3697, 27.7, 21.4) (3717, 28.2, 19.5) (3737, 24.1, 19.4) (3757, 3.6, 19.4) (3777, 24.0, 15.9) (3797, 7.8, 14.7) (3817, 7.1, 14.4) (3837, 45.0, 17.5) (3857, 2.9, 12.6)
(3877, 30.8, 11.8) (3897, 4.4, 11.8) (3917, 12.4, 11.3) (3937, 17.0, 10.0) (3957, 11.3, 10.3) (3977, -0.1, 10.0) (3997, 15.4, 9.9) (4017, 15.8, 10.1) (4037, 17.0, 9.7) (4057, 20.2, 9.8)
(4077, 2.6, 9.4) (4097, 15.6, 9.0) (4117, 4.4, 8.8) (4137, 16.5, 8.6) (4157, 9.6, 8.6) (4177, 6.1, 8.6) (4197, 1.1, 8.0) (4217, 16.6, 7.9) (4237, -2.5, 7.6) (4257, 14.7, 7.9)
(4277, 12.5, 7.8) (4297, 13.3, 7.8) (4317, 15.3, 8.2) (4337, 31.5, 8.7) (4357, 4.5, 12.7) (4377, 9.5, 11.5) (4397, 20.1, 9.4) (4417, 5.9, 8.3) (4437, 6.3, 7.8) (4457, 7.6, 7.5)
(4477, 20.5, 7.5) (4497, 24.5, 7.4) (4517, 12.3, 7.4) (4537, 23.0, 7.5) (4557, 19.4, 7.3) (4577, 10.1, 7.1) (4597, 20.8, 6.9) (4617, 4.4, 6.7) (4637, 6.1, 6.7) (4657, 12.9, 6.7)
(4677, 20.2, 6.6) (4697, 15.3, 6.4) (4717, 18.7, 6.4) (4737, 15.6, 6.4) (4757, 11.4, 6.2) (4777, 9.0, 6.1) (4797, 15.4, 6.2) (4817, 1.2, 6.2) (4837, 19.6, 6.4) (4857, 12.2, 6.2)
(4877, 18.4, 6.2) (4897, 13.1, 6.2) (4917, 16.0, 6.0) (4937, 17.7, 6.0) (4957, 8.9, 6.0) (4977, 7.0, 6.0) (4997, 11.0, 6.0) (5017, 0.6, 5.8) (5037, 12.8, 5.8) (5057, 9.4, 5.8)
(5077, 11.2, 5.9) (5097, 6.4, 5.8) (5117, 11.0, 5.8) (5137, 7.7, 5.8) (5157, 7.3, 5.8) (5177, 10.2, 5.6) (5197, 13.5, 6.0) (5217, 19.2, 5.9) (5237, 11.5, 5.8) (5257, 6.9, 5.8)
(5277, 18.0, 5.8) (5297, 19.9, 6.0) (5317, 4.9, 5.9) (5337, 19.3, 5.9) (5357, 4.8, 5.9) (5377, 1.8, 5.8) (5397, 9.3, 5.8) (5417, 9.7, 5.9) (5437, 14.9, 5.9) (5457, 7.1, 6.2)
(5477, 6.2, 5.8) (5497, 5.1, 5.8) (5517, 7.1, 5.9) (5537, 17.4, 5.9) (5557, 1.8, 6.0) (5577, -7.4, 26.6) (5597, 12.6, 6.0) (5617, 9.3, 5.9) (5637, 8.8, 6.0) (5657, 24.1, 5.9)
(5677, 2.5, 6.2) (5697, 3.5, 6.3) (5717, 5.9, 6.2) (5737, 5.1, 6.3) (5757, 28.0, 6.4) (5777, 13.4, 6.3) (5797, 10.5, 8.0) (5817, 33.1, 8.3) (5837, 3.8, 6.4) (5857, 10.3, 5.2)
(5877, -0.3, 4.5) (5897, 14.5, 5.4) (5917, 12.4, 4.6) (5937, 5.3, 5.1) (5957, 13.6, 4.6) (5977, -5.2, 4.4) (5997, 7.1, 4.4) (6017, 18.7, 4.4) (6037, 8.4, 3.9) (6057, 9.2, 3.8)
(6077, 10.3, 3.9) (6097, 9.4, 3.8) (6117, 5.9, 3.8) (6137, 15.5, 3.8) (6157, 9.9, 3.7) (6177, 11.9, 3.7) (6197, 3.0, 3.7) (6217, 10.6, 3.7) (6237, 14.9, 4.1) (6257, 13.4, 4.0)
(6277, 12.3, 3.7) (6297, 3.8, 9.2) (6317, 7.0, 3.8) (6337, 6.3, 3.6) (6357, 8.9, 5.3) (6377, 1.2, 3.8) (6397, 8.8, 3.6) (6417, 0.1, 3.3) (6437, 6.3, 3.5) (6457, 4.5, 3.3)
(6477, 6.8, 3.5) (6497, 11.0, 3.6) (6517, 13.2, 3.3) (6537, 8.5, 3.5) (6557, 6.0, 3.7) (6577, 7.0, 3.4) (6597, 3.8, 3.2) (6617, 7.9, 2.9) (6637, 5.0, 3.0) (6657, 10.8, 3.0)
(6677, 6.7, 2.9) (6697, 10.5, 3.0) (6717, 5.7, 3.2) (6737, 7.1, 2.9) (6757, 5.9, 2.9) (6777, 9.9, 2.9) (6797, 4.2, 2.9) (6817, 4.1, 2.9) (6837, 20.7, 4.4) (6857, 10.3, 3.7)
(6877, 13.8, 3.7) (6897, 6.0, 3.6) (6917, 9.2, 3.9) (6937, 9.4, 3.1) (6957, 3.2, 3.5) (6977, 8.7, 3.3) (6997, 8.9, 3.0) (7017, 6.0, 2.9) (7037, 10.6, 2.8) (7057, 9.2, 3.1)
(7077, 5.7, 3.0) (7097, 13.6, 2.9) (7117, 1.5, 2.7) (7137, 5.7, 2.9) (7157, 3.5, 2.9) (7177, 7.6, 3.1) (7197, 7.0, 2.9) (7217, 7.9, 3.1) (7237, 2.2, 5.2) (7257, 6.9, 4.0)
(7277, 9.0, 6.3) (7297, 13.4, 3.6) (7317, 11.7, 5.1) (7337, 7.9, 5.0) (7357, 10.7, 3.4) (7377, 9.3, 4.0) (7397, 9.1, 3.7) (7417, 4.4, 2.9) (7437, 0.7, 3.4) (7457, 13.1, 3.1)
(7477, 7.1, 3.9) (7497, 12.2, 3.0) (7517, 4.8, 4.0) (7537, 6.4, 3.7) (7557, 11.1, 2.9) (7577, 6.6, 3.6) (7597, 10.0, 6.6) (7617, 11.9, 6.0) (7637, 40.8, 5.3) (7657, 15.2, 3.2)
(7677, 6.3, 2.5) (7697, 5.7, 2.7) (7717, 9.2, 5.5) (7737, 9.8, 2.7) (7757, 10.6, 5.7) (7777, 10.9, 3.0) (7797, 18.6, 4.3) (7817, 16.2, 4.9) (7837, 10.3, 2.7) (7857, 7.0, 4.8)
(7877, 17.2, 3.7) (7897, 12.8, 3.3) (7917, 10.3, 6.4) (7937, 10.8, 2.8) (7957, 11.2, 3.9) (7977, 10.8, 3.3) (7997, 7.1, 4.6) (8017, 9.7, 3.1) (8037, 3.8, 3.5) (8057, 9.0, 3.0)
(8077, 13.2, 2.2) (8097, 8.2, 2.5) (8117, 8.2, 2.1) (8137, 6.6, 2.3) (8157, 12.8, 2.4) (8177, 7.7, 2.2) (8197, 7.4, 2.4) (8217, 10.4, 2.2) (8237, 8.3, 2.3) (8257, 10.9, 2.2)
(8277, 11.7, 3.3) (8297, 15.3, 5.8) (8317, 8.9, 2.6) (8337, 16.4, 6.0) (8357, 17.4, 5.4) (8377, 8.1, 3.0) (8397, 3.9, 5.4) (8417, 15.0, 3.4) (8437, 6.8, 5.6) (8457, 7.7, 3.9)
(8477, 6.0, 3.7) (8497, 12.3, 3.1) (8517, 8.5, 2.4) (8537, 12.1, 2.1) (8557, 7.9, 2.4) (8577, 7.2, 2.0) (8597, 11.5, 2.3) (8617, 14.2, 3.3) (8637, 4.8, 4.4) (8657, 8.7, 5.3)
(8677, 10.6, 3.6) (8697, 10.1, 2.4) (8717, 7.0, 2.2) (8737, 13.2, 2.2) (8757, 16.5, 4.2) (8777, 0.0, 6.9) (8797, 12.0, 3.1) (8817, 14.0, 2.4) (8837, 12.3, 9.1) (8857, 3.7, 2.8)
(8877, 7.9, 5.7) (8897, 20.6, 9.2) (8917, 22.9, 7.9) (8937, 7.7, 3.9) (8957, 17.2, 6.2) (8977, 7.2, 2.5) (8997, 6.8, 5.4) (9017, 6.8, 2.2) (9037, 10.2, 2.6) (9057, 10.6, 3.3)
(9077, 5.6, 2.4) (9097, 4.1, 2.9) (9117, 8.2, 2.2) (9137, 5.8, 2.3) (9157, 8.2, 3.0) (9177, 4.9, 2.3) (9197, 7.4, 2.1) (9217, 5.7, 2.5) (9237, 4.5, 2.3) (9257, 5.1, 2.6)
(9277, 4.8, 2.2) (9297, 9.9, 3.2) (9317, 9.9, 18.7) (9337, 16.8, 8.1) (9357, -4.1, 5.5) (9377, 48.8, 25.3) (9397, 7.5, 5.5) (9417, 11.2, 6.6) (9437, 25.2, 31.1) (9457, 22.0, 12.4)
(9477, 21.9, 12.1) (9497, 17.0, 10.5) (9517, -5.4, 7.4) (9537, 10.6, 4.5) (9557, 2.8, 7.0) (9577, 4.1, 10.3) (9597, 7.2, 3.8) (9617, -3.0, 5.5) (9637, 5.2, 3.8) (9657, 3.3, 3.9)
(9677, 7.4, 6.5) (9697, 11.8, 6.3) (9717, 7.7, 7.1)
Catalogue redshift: 0.162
